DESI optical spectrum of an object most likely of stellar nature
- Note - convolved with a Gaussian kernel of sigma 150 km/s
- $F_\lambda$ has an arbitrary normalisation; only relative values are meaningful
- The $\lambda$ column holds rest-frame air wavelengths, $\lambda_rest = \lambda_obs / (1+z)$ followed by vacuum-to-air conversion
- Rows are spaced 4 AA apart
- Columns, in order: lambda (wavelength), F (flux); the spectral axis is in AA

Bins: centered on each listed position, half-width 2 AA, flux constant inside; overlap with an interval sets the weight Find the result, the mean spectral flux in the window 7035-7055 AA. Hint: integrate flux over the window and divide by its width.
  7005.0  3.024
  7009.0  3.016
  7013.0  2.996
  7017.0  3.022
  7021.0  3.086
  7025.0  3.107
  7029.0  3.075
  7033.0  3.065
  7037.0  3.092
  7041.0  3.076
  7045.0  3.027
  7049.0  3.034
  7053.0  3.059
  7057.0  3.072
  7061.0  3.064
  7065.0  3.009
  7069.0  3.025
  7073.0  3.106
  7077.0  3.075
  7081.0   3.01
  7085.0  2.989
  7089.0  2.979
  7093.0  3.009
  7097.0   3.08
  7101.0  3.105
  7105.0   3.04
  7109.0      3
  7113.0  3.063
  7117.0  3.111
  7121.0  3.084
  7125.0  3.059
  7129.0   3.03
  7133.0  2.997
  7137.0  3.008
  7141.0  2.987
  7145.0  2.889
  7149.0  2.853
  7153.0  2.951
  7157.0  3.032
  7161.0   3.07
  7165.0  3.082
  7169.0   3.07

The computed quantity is 3.06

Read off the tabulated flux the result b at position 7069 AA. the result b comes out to 3.025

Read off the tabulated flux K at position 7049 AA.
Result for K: 3.034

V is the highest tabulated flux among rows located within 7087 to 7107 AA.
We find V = 3.105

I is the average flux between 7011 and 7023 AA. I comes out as 3.03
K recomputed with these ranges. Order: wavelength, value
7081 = 3.01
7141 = 2.987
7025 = 3.107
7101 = 3.105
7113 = 3.063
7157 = 3.032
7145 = 2.889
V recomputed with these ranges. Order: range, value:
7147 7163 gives 3.07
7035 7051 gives 3.092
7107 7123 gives 3.111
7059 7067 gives 3.064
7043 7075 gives 3.106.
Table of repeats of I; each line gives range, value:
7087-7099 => 3.02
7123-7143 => 3.02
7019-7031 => 3.09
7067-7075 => 3.07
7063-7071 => 3.02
